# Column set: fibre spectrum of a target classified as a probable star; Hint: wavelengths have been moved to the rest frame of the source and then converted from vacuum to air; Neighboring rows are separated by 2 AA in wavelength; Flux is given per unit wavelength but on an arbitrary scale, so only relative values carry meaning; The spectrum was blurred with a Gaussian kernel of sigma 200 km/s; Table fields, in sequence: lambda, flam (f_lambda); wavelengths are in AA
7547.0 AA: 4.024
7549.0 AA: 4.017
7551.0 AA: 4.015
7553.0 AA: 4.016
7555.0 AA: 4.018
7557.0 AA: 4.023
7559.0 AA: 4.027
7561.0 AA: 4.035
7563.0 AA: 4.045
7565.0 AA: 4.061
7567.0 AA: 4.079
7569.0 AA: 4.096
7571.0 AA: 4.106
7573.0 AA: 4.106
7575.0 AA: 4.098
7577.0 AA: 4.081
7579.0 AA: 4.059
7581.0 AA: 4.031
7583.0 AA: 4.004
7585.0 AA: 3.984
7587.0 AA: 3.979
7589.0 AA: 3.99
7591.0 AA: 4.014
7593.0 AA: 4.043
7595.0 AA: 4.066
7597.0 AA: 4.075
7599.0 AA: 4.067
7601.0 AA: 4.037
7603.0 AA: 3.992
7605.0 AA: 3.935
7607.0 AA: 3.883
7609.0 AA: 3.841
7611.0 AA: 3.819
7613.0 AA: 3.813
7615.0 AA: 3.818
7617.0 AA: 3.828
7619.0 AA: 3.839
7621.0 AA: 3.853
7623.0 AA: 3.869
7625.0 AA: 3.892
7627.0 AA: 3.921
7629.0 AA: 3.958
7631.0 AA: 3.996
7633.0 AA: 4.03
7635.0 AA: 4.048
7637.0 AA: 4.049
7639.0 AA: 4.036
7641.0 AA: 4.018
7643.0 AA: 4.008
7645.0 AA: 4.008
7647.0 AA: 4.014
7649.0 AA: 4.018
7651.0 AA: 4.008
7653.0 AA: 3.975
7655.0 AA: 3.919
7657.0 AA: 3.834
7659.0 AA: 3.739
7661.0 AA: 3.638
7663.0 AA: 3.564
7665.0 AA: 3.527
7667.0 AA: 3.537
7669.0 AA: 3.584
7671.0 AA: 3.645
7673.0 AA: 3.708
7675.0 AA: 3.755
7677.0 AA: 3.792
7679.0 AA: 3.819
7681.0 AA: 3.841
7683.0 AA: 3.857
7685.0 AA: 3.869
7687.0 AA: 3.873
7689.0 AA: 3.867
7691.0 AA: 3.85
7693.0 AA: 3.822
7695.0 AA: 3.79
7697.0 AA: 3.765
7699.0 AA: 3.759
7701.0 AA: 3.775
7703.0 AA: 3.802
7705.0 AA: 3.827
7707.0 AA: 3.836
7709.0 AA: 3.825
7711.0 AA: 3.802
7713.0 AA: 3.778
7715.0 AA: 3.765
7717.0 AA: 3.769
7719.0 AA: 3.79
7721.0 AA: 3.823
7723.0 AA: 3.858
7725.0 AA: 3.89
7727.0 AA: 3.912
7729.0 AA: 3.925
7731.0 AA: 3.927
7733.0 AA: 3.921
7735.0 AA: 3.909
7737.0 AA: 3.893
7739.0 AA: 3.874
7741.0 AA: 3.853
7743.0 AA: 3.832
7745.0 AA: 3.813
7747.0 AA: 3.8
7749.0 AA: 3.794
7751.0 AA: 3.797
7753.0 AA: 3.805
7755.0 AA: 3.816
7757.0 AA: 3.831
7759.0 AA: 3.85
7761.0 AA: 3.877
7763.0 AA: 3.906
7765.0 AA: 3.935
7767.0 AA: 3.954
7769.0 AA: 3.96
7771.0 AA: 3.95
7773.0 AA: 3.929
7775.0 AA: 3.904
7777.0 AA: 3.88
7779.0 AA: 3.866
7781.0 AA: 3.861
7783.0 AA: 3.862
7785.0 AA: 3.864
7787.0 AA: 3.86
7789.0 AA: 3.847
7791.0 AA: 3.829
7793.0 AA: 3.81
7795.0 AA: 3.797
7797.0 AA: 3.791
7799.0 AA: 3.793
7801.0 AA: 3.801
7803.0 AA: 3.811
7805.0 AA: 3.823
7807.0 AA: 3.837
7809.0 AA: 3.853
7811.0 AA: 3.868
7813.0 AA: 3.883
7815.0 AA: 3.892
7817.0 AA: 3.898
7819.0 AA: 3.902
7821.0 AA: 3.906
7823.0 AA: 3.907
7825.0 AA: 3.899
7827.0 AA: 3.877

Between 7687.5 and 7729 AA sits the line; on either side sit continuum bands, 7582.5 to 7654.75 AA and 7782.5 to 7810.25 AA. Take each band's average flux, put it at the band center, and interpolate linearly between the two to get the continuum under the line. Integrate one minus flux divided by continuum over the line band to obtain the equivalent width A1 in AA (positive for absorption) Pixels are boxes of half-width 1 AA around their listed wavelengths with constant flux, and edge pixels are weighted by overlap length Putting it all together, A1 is 0.81 AA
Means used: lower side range 3.96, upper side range 3.83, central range 3.82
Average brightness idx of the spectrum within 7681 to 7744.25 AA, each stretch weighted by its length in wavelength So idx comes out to 3.84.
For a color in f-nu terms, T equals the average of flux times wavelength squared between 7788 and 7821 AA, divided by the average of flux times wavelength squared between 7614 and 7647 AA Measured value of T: 1.02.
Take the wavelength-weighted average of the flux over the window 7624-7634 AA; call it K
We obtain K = 3.96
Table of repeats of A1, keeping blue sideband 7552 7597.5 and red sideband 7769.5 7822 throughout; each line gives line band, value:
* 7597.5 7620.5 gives 0.66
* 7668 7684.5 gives 0.86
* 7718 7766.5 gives 0.54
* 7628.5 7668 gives 0.87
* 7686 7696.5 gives 0.29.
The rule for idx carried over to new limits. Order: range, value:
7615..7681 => 3.86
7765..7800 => 3.87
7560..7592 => 4.05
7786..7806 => 3.82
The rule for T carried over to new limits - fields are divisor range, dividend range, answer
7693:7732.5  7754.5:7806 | 1.03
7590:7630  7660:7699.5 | 0.97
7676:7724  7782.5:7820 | 1.03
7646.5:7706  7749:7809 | 1.04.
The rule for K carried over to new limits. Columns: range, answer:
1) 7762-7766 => 3.92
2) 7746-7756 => 3.8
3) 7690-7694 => 3.84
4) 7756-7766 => 3.88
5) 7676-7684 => 3.83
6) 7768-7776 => 3.94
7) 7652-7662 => 3.82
